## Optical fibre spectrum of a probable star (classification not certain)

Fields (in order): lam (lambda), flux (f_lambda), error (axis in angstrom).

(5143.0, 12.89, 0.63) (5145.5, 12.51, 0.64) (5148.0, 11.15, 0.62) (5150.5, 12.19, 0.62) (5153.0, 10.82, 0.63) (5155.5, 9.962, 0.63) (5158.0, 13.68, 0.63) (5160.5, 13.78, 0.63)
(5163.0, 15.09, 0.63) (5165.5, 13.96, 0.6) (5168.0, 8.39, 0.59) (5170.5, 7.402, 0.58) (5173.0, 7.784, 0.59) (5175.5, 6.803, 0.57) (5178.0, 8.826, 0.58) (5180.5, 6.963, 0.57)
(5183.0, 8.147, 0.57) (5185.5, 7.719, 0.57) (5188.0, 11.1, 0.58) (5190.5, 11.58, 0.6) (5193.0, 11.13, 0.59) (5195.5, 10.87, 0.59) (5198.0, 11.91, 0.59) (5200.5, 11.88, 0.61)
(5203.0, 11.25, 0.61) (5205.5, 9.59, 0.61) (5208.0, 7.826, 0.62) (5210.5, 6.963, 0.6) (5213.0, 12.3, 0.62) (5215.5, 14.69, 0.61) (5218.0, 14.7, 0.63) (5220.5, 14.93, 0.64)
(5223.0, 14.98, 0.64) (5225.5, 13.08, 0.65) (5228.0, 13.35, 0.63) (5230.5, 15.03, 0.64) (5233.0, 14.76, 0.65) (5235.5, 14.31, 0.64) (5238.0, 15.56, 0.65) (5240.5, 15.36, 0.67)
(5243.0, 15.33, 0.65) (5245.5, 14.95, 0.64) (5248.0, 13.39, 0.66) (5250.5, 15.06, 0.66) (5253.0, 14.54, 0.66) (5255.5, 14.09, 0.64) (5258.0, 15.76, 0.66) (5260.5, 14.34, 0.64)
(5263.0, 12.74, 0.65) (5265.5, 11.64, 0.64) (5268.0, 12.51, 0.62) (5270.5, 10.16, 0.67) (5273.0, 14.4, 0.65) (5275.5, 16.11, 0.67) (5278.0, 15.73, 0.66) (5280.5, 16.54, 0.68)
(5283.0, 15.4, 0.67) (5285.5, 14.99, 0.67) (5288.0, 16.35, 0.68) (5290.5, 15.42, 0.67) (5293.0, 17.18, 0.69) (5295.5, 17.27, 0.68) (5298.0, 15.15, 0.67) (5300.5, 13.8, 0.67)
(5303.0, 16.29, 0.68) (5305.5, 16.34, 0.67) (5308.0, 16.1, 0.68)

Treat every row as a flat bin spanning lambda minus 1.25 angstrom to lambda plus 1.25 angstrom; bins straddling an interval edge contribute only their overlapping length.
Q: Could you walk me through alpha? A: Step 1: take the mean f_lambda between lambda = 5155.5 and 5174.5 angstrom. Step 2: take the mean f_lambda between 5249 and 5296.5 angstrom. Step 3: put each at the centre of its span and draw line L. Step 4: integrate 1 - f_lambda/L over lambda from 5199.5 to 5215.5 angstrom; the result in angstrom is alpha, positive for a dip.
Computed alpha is 3.0 angstrom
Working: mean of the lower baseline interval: 11.3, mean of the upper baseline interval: 14.7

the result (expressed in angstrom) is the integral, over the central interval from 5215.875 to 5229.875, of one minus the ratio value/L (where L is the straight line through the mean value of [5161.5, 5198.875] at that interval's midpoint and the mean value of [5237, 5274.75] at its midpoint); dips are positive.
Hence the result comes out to -2.41 angstrom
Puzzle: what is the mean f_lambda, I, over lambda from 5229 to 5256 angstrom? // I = 14.8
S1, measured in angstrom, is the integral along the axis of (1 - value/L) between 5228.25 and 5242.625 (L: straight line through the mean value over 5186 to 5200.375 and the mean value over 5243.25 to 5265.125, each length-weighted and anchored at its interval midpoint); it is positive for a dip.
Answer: -1.7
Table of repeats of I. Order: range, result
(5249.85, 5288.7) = 14.4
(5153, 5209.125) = 10.3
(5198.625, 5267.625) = 13.4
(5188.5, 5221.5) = 11.5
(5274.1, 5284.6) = 15.9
